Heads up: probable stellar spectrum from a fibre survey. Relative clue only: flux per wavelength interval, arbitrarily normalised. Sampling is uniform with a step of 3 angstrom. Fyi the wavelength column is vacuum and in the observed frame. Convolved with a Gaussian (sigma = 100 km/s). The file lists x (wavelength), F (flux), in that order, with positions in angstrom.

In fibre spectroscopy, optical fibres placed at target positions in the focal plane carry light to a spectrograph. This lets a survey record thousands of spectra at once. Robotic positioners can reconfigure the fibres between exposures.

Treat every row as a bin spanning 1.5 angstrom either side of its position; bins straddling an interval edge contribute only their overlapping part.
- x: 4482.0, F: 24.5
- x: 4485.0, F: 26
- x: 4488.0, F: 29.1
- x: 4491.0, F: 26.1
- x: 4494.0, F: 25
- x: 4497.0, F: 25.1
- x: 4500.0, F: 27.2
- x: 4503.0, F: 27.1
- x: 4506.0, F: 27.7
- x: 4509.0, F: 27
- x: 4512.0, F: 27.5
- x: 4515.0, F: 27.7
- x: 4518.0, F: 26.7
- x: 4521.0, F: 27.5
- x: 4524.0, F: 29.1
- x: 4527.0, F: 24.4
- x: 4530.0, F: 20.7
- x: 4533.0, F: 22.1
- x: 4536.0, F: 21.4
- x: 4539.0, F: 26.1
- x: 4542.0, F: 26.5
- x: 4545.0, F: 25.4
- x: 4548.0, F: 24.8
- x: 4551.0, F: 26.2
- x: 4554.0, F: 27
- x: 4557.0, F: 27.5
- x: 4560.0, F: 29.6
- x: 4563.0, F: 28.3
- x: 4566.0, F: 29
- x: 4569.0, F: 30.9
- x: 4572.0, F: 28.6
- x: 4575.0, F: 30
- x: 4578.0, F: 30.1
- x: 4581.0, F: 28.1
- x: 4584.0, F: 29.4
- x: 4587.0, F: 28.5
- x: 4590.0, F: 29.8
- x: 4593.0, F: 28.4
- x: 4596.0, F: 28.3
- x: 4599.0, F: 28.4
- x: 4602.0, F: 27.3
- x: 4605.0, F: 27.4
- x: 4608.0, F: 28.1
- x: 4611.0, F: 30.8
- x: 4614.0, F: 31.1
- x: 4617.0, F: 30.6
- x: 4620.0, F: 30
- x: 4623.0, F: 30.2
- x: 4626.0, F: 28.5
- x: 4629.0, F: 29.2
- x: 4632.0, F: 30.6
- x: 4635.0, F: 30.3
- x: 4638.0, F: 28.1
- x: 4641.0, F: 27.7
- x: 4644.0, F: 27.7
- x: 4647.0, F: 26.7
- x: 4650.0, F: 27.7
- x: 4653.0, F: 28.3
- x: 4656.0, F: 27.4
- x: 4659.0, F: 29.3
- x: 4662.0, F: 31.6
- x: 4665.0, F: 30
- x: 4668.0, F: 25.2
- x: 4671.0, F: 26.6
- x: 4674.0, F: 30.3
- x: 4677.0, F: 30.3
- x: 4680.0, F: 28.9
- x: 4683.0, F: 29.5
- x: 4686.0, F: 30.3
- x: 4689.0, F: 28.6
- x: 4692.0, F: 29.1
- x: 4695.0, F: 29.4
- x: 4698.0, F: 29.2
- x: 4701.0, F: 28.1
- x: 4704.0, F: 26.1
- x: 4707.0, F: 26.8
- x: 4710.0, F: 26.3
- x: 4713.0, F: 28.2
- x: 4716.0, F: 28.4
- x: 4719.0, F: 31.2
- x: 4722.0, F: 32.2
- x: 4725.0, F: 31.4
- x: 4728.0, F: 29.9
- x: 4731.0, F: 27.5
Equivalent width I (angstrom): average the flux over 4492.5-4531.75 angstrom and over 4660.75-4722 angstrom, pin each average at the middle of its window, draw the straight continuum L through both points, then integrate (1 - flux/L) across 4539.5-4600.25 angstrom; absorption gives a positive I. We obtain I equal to -2.4 angstrom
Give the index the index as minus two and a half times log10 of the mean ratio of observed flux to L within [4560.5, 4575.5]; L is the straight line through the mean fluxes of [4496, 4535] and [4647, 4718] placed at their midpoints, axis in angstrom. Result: -0.10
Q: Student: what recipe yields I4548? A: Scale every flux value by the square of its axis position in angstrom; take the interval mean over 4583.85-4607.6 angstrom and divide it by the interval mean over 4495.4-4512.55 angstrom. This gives 1.10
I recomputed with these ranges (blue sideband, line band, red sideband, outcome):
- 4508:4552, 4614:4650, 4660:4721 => -2.00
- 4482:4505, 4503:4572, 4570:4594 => 3.02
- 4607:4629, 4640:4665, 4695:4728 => 0.93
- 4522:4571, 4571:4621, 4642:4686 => -3.47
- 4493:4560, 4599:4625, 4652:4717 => -1.89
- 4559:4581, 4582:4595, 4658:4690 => 0.18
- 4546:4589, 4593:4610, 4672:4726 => 0.33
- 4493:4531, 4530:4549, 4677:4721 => 1.92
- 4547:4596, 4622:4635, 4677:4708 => -0.48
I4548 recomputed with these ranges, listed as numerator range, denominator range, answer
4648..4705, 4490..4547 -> 1.19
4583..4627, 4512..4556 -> 1.18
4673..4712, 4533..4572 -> 1.14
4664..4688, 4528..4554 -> 1.26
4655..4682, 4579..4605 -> 1.05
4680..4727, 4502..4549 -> 1.22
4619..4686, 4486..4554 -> 1.18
